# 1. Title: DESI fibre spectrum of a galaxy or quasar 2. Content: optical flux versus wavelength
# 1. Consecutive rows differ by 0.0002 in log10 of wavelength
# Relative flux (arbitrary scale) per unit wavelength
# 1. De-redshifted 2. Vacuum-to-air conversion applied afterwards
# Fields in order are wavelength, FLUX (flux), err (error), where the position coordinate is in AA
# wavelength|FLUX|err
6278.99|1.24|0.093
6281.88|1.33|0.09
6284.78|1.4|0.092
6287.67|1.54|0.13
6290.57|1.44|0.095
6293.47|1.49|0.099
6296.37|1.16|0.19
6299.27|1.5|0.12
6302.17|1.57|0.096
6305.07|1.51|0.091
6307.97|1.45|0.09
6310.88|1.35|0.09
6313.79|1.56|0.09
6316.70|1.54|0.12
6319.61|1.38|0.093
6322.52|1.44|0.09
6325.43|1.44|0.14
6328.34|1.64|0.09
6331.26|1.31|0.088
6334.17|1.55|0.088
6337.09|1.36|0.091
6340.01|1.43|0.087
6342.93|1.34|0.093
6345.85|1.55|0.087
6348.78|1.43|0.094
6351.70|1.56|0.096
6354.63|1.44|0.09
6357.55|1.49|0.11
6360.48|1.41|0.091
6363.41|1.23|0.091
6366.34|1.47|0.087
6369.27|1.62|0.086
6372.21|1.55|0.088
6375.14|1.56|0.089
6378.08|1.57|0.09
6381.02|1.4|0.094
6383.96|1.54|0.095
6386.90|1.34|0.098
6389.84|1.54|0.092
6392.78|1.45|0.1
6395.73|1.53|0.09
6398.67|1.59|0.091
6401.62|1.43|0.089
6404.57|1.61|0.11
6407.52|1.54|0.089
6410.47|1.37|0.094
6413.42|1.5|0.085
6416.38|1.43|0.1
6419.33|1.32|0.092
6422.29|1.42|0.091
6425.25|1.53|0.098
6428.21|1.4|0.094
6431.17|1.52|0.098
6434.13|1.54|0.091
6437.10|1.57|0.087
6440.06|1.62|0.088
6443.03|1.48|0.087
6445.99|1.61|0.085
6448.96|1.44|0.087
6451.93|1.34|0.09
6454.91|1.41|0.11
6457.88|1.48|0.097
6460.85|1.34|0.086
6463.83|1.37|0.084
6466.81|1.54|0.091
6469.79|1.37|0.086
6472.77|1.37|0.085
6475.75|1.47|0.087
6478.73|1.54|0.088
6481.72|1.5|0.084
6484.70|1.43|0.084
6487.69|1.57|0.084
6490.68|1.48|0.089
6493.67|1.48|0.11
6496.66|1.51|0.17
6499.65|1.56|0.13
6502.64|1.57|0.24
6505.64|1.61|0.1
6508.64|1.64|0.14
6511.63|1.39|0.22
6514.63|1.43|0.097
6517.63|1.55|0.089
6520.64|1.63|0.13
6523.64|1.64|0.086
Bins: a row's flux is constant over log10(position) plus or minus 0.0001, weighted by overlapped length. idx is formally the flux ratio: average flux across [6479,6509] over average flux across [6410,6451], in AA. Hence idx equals 1.0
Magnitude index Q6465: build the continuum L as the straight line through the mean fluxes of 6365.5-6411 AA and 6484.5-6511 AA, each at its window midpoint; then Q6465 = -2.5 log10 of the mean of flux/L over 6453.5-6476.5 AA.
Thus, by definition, 0.08 mag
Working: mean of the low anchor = 1.51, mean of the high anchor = 1.54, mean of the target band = 1.42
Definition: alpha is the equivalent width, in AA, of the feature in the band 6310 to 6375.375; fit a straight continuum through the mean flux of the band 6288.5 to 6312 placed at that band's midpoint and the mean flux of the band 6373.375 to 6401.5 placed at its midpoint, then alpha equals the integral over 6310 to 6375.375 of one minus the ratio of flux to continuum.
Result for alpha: 0.2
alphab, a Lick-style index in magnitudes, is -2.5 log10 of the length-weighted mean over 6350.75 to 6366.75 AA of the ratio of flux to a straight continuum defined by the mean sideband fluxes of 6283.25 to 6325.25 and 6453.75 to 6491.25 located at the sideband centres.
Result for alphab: 0.02 mag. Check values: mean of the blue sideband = 1.45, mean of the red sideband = 1.45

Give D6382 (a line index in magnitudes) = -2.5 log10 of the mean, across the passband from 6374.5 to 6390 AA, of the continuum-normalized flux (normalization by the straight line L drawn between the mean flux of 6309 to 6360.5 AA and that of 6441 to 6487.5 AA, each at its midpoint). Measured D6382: -0.02 mag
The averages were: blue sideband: 1.46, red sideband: 1.45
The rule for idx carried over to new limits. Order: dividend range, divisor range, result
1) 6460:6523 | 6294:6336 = 1.03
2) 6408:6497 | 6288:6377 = 1.00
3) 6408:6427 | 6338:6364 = 1.00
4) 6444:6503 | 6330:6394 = 1.00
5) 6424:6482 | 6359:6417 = 0.99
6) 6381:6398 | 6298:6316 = 0.99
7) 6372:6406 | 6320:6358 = 1.03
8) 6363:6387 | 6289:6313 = 1.04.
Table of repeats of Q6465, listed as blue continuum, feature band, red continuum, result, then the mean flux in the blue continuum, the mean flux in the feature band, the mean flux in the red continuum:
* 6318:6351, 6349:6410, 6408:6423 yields -0.045 mag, 1.45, 1.49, 1.42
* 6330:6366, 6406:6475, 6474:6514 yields 0.020 mag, 1.43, 1.46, 1.52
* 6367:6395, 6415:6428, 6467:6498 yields 0.053 mag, 1.51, 1.42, 1.47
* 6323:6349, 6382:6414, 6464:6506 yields -0.018 mag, 1.45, 1.49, 1.49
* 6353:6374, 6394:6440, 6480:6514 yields -0.004 mag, 1.46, 1.49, 1.52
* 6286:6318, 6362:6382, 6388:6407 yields 0.013 mag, 1.46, 1.49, 1.52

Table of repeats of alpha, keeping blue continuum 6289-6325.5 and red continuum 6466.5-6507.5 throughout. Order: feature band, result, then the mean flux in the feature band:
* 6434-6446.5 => -0.6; 1.56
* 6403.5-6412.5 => -0.1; 1.5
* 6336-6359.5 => 0.2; 1.45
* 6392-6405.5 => -0.4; 1.52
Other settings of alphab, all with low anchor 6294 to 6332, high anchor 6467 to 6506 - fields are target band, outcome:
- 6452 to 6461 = 0.06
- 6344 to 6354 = -0.03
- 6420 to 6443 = -0.02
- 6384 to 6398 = -0.01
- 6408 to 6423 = 0.05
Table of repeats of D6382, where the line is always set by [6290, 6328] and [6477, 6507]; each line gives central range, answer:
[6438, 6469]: 0.03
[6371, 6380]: -0.05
